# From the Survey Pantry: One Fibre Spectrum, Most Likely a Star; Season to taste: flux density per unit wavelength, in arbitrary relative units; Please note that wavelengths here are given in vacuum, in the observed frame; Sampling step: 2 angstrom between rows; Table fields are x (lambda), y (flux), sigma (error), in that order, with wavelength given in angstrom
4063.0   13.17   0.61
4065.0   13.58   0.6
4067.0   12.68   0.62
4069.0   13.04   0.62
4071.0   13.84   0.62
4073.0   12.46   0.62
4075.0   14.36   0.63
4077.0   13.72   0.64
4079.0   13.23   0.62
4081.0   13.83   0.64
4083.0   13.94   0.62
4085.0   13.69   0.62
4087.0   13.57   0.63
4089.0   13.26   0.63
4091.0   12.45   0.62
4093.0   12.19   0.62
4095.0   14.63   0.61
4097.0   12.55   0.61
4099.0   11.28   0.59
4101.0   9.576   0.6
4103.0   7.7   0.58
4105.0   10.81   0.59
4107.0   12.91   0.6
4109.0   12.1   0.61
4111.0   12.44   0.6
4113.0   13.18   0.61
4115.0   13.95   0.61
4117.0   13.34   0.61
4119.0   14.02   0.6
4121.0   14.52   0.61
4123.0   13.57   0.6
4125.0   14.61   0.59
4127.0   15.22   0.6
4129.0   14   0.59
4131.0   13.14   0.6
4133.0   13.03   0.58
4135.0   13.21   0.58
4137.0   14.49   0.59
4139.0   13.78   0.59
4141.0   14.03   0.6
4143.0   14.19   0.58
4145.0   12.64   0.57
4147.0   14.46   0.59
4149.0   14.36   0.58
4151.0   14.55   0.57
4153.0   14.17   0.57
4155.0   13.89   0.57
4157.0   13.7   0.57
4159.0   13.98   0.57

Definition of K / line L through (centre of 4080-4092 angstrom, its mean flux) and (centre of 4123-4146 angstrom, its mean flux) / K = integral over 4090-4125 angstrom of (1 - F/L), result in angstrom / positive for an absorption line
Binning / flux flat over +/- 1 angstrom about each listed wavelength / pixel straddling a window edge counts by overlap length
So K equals 2.9 angstrom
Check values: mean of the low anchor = 13.5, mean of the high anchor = 13.8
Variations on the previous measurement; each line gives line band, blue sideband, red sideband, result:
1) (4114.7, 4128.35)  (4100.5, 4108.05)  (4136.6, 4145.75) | -2.6 angstrom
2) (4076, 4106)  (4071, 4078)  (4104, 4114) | 1.3 angstrom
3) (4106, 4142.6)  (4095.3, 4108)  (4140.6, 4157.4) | -3.6 angstrom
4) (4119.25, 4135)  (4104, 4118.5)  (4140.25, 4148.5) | -0.8 angstrom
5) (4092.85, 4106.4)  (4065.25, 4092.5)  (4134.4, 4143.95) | 2.3 angstrom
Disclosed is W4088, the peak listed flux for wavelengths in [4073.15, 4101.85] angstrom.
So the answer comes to 14.63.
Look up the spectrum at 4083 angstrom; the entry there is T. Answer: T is 13.94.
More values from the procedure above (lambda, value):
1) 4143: 14.19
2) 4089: 13.26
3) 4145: 12.64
